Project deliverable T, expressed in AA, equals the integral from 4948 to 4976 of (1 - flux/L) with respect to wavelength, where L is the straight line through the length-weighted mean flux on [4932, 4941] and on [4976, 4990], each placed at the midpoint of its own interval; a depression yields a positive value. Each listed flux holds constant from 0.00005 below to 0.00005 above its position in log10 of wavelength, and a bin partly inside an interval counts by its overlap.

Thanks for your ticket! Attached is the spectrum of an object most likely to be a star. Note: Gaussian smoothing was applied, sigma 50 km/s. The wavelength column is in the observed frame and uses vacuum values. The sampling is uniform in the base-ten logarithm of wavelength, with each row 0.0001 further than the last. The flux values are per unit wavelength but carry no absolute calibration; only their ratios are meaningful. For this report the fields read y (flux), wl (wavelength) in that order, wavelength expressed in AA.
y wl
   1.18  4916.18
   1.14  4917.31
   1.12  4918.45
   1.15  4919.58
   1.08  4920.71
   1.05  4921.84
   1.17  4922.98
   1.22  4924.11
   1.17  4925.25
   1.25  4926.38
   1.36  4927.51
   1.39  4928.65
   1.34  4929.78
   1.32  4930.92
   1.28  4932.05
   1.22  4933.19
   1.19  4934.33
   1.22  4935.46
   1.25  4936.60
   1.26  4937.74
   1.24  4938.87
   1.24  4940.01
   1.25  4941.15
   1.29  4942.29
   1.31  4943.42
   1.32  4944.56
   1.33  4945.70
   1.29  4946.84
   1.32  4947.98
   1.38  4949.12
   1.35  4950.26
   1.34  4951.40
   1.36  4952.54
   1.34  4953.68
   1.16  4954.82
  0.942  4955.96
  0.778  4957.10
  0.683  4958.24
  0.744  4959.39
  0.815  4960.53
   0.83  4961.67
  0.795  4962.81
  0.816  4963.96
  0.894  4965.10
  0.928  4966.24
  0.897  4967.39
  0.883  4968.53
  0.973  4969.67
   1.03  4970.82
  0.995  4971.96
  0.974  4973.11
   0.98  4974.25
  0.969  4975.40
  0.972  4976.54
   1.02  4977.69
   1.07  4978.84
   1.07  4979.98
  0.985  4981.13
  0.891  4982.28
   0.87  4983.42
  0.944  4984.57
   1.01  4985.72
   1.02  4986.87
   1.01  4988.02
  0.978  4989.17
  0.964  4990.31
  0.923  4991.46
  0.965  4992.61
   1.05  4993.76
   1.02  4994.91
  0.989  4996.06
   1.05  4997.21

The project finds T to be 2.6 AA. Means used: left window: 1.23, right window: 0.986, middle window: 1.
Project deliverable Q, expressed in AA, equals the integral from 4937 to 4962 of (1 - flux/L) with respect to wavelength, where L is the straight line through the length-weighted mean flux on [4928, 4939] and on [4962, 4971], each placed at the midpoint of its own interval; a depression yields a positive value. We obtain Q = -1.6 AA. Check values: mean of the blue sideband 1.27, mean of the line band 1.17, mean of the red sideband 0.894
